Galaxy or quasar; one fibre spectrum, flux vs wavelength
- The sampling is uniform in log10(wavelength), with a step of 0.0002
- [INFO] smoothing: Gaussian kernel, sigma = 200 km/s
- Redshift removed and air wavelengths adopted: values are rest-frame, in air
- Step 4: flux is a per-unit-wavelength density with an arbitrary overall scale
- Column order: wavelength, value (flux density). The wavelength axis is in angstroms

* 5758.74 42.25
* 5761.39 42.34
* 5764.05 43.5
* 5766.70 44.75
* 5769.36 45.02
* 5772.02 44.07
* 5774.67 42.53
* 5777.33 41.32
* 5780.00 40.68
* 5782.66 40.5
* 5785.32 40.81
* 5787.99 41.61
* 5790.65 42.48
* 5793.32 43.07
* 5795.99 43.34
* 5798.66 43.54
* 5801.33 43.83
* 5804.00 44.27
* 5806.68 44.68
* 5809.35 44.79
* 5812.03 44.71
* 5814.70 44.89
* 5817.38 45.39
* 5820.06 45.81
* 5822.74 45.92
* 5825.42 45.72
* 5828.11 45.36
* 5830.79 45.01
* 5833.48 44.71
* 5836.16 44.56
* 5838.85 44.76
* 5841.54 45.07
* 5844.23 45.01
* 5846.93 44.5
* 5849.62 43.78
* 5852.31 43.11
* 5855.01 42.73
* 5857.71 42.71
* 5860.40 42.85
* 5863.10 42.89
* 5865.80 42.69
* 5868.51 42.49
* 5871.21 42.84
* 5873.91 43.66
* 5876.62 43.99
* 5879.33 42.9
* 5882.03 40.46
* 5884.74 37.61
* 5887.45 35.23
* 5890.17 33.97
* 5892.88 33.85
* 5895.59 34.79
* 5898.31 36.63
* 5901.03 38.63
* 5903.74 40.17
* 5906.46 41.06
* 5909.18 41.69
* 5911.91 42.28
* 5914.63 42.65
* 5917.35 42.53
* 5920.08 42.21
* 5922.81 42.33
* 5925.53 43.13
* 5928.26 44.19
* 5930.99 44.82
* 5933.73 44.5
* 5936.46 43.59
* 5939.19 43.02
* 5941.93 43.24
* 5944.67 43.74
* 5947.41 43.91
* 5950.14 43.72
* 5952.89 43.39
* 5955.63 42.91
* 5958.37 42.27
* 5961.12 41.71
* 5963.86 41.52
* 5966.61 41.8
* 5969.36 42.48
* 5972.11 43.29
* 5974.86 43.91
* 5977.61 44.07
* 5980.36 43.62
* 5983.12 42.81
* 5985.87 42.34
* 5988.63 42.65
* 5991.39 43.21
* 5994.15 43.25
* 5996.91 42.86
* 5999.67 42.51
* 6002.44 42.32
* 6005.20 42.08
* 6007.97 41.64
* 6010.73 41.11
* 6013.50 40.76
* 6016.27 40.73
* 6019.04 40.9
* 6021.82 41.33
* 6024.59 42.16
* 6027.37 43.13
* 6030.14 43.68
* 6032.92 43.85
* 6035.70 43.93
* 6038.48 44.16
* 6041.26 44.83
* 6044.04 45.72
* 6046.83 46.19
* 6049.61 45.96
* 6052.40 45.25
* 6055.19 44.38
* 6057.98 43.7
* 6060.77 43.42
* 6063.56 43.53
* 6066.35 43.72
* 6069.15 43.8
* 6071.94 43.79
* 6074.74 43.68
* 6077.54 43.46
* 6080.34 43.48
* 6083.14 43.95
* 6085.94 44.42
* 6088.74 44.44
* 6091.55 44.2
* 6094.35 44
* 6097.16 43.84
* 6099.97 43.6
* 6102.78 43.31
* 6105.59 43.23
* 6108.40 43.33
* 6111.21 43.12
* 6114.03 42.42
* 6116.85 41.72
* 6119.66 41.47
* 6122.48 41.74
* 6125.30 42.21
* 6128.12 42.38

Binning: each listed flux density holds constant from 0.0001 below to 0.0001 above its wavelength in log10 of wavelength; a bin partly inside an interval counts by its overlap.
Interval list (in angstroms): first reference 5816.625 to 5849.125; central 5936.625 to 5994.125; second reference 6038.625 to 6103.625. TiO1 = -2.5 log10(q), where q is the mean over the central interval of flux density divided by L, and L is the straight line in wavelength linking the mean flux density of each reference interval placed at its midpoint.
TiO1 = 0.04 mag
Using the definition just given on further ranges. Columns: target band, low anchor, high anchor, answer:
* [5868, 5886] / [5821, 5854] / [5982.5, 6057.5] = 0.06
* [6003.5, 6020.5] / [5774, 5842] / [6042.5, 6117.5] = 0.07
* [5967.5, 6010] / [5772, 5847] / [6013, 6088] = 0.02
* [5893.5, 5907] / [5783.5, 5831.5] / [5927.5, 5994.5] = 0.15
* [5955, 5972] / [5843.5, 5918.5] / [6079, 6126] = -0.01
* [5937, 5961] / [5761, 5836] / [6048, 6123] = 0.01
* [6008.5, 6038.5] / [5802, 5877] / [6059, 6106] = 0.04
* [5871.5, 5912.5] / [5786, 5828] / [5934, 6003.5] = 0.12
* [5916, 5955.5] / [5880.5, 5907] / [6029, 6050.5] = -0.11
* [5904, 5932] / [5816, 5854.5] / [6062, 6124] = 0.05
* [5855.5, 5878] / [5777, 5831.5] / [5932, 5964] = 0.01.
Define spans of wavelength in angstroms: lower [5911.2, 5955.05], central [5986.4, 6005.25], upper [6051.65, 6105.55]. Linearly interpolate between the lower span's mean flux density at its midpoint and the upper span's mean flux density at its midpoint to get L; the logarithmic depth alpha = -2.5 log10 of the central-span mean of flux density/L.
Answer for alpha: 0.021 mag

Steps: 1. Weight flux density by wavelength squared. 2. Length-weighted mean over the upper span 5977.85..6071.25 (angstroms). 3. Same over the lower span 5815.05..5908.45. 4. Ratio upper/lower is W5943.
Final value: 1.09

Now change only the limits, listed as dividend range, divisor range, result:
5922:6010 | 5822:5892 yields 1.04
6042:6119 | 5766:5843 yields 1.10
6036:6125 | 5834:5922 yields 1.13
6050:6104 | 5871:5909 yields 1.20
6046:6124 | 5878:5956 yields 1.12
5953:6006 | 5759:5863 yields 1.03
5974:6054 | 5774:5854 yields 1.05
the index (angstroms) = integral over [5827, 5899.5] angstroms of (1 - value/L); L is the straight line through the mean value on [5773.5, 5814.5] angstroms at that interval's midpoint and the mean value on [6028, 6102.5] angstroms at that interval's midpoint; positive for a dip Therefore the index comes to 2.4 angstroms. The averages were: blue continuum 42.9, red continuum 44.2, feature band 41.8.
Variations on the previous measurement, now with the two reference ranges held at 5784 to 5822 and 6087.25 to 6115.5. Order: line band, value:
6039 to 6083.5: -0.74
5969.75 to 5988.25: 0.17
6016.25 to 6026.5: 0.51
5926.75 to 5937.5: -0.14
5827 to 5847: -0.50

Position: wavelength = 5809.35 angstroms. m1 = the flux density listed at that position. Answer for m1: 44.79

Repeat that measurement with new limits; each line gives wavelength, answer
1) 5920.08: 42.21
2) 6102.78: 43.31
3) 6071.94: 43.79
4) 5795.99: 43.34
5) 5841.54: 45.07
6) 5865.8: 42.69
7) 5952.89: 43.39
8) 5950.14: 43.72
